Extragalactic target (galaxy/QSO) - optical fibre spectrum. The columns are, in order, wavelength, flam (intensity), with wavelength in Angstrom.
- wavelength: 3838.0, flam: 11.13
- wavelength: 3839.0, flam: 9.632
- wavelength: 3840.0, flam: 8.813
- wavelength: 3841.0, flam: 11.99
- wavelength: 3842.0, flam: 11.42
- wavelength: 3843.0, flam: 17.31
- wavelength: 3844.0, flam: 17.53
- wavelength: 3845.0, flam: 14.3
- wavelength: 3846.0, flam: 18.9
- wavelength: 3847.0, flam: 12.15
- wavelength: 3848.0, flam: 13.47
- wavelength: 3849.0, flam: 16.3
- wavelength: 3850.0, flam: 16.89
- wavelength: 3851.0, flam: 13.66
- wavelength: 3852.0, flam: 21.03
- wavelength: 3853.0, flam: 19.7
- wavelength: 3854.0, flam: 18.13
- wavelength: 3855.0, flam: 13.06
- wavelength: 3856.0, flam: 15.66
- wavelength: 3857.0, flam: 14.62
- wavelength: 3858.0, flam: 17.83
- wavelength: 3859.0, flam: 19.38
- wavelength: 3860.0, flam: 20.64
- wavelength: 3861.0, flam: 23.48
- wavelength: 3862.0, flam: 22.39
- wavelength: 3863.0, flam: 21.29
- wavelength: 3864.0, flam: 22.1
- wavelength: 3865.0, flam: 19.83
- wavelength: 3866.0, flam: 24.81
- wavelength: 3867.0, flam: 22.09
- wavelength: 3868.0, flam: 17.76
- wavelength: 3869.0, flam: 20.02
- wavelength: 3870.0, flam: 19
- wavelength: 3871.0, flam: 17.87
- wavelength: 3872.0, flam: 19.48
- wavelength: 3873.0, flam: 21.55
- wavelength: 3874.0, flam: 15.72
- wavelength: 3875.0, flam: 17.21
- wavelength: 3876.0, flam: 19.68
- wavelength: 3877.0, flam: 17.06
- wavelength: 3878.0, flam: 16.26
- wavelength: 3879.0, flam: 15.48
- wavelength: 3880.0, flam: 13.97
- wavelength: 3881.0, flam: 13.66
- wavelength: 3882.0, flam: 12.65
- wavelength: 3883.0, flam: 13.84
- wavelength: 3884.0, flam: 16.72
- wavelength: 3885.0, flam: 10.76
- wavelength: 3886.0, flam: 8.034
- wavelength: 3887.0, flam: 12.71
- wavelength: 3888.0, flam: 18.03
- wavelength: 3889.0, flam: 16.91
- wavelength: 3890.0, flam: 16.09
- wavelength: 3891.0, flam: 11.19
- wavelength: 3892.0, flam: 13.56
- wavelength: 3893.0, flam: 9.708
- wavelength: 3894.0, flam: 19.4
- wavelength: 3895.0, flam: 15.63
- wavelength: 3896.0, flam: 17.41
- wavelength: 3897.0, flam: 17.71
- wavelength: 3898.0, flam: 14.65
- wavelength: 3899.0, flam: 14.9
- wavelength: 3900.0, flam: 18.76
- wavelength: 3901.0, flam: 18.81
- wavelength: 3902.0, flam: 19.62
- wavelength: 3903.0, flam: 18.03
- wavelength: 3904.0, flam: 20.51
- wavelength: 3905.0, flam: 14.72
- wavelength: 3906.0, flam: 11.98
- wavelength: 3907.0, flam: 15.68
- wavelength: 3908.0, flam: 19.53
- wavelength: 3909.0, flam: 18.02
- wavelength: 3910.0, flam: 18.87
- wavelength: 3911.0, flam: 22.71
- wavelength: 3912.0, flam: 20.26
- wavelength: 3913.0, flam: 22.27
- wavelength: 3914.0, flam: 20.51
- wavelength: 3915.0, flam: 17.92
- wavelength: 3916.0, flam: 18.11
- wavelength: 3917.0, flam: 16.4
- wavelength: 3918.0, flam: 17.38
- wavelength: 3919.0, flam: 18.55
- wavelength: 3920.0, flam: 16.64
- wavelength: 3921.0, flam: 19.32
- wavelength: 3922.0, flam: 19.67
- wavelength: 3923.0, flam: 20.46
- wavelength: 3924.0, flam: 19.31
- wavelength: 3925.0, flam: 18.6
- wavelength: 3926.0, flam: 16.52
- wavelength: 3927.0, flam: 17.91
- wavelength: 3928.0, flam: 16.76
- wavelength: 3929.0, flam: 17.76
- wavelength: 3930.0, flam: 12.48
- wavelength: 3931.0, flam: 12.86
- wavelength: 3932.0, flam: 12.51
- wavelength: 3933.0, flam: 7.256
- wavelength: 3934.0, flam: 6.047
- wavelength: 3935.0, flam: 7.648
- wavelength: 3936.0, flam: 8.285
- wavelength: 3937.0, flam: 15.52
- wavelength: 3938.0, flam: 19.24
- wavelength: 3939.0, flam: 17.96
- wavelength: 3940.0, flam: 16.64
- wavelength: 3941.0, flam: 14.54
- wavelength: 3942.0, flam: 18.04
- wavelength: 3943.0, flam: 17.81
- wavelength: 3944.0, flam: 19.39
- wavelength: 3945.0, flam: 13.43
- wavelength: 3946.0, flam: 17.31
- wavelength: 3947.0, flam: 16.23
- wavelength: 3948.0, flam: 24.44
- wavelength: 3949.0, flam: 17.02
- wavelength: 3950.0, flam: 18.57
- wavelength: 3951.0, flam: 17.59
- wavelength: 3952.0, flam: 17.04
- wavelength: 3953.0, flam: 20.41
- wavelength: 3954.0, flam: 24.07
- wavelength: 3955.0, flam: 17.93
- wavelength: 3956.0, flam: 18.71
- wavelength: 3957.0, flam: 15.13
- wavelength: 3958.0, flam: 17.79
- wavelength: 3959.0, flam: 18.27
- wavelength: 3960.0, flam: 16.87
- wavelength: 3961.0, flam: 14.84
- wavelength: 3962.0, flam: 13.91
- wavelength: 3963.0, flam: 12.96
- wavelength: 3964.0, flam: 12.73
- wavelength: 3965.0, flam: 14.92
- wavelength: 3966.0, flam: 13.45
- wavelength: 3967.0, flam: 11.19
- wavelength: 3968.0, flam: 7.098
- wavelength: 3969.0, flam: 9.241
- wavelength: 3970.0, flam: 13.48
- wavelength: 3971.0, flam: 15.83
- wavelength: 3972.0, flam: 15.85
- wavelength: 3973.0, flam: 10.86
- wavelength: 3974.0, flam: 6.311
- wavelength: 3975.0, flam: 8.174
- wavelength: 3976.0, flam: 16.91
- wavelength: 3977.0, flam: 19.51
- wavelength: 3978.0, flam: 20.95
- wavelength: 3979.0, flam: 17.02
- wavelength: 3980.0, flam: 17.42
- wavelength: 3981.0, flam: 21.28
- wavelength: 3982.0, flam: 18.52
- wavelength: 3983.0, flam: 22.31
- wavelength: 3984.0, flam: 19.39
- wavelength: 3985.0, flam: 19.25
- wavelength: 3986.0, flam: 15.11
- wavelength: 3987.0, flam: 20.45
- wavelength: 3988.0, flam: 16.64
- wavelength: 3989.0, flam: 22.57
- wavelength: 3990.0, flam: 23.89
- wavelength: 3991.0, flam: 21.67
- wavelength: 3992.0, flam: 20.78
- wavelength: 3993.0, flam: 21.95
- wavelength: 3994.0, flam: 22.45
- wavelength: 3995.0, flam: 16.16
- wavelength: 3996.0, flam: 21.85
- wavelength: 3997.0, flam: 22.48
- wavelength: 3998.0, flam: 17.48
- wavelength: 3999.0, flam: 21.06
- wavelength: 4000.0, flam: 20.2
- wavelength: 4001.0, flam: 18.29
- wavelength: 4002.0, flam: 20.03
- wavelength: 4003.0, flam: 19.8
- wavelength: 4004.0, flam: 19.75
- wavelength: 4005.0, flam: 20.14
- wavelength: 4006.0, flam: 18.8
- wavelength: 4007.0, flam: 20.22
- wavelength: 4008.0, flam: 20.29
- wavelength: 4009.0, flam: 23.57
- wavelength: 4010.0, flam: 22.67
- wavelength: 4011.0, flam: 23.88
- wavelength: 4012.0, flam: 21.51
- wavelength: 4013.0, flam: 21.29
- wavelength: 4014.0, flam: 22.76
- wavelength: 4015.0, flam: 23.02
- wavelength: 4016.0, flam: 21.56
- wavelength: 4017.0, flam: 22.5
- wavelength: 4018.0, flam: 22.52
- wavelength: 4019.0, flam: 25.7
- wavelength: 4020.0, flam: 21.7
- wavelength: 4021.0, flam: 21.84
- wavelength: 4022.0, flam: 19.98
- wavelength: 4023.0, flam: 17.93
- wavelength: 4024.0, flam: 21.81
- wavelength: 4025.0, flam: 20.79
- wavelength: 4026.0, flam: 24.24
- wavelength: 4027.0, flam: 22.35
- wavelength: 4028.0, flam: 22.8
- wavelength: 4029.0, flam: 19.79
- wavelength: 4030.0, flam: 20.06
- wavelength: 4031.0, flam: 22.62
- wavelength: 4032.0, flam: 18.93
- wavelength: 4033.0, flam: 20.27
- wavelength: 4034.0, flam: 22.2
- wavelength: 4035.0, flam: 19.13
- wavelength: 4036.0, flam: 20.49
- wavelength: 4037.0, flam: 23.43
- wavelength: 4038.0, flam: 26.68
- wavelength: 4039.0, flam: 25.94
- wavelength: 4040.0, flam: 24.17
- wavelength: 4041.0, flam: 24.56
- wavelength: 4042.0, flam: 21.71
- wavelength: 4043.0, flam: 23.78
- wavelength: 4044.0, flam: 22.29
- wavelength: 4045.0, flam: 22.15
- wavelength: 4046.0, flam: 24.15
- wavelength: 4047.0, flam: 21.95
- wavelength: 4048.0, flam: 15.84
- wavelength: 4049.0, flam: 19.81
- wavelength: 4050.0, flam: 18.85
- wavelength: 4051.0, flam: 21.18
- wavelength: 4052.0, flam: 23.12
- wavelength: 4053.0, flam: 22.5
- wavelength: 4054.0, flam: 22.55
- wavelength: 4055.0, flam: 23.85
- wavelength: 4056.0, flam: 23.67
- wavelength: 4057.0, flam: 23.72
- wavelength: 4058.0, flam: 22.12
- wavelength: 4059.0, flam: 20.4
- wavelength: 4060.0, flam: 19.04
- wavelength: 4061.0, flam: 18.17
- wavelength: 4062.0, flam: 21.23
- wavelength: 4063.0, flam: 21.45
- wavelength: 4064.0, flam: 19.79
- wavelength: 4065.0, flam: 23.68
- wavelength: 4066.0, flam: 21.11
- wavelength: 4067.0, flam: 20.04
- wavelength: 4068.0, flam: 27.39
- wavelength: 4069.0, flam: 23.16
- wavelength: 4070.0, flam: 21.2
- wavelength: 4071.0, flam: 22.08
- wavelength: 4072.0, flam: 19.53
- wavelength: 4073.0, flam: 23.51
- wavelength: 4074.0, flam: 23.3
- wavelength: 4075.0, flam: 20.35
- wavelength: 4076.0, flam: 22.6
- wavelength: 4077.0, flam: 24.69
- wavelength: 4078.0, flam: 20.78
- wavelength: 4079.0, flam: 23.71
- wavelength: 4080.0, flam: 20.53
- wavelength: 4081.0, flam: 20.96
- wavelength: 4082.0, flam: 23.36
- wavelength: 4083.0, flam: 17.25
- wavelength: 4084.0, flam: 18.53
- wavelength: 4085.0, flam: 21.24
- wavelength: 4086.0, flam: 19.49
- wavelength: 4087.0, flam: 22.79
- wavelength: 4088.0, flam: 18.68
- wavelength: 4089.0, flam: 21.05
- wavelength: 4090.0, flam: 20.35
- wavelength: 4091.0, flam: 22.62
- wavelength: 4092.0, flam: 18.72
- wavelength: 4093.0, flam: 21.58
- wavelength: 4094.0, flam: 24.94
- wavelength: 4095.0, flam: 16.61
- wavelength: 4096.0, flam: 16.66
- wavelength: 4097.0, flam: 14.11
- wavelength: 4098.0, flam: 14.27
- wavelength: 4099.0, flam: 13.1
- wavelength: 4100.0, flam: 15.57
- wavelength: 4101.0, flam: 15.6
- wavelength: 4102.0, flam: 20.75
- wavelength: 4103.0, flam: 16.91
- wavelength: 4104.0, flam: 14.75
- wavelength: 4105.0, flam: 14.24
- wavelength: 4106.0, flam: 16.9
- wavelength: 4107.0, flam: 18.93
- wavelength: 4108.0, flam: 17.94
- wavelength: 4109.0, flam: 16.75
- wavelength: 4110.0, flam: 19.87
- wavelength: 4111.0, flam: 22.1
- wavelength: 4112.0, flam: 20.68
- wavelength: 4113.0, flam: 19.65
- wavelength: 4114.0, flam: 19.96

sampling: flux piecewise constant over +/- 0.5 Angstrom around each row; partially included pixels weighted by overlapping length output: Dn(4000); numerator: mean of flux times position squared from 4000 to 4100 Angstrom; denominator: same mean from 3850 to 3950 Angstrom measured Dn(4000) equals 1.35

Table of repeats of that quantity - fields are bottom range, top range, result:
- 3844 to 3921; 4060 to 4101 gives 1.31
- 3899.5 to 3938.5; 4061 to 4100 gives 1.33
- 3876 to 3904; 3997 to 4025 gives 1.46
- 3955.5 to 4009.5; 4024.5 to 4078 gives 1.30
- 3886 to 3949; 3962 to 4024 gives 1.18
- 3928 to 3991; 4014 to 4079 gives 1.43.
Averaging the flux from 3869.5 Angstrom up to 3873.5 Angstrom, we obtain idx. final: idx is 19.5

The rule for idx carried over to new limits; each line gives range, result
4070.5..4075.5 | 21.8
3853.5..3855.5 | 15.6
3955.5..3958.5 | 17.2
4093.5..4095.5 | 20.8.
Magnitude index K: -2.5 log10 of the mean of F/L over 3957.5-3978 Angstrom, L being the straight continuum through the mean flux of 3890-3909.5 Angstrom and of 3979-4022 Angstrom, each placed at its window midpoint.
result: 0.37 mag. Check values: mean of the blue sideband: 16.3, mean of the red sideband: 20.8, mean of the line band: 13.7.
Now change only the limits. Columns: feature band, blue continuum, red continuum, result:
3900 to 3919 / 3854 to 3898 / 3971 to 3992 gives -0.07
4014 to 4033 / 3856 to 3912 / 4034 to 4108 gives -0.09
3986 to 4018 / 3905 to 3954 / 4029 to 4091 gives -0.07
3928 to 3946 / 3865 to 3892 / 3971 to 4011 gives 0.25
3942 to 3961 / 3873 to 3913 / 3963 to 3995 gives -0.10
